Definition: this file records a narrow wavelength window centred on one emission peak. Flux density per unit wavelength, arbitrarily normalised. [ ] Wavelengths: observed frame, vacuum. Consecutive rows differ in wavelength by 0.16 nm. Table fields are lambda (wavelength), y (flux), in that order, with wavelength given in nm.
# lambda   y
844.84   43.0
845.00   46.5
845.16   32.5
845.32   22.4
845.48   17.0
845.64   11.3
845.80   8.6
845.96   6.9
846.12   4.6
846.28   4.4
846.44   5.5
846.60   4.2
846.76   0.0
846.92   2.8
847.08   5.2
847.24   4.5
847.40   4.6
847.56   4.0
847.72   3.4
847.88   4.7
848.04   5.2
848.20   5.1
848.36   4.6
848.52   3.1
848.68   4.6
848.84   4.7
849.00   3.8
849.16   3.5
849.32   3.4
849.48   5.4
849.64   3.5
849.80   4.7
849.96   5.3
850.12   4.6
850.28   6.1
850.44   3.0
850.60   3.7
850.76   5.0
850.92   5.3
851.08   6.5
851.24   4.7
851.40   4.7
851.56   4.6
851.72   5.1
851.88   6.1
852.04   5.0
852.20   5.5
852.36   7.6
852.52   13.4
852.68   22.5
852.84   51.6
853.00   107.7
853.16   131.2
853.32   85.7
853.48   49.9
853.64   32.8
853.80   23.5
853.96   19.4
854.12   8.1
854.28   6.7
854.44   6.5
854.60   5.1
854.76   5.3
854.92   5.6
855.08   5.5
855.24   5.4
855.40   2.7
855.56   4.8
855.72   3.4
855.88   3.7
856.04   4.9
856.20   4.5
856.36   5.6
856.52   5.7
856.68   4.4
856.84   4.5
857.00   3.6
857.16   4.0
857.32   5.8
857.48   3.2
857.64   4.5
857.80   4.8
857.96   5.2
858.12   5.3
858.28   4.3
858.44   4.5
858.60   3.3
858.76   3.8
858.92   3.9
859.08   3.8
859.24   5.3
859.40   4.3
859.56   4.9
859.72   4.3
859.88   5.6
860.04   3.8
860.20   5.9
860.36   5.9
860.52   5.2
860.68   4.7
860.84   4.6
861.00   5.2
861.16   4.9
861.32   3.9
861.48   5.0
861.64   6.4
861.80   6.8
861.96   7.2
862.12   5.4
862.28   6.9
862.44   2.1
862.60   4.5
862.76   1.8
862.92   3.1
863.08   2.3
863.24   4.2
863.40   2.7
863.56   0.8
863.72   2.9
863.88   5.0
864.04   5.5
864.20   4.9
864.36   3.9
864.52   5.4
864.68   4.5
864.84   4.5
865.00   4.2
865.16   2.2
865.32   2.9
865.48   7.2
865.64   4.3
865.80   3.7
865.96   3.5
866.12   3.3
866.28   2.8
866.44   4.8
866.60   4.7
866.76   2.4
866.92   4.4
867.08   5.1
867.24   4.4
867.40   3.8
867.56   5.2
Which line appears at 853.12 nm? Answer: [O III]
